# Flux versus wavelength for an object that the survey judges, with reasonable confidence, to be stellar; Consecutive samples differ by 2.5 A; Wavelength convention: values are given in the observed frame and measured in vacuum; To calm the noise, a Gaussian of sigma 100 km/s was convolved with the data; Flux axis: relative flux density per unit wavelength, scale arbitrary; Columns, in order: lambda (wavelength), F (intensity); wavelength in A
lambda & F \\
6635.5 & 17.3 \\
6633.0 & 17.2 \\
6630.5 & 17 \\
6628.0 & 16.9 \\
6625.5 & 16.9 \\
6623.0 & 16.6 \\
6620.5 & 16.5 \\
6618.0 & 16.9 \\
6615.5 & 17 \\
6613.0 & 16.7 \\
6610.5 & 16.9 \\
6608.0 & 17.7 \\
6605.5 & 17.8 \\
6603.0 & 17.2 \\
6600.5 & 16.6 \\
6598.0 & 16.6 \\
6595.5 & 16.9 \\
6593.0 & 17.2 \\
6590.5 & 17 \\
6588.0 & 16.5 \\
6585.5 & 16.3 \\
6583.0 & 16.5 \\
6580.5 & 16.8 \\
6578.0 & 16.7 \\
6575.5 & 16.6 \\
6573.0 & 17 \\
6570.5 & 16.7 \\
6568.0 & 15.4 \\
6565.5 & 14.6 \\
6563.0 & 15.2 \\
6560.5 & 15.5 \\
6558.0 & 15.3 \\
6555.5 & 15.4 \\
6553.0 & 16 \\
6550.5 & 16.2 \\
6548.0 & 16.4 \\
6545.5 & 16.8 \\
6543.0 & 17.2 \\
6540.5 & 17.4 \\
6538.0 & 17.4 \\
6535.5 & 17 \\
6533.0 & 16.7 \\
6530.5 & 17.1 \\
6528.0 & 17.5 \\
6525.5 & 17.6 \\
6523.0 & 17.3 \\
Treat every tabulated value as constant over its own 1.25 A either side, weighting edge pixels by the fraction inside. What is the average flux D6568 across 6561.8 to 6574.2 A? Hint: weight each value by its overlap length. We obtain 15.8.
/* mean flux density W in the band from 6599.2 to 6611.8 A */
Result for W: 17.2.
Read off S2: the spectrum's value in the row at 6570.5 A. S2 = 16.7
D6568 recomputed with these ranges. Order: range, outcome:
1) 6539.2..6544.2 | 17.3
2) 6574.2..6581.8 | 16.7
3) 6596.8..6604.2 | 16.8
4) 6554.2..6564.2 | 15.4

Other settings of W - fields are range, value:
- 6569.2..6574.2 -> 16.8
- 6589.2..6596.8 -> 17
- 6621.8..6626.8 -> 16.8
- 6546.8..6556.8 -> 16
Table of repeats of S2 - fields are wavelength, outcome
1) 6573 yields 17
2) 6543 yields 17.2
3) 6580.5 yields 16.8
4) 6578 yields 16.7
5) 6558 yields 15.3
